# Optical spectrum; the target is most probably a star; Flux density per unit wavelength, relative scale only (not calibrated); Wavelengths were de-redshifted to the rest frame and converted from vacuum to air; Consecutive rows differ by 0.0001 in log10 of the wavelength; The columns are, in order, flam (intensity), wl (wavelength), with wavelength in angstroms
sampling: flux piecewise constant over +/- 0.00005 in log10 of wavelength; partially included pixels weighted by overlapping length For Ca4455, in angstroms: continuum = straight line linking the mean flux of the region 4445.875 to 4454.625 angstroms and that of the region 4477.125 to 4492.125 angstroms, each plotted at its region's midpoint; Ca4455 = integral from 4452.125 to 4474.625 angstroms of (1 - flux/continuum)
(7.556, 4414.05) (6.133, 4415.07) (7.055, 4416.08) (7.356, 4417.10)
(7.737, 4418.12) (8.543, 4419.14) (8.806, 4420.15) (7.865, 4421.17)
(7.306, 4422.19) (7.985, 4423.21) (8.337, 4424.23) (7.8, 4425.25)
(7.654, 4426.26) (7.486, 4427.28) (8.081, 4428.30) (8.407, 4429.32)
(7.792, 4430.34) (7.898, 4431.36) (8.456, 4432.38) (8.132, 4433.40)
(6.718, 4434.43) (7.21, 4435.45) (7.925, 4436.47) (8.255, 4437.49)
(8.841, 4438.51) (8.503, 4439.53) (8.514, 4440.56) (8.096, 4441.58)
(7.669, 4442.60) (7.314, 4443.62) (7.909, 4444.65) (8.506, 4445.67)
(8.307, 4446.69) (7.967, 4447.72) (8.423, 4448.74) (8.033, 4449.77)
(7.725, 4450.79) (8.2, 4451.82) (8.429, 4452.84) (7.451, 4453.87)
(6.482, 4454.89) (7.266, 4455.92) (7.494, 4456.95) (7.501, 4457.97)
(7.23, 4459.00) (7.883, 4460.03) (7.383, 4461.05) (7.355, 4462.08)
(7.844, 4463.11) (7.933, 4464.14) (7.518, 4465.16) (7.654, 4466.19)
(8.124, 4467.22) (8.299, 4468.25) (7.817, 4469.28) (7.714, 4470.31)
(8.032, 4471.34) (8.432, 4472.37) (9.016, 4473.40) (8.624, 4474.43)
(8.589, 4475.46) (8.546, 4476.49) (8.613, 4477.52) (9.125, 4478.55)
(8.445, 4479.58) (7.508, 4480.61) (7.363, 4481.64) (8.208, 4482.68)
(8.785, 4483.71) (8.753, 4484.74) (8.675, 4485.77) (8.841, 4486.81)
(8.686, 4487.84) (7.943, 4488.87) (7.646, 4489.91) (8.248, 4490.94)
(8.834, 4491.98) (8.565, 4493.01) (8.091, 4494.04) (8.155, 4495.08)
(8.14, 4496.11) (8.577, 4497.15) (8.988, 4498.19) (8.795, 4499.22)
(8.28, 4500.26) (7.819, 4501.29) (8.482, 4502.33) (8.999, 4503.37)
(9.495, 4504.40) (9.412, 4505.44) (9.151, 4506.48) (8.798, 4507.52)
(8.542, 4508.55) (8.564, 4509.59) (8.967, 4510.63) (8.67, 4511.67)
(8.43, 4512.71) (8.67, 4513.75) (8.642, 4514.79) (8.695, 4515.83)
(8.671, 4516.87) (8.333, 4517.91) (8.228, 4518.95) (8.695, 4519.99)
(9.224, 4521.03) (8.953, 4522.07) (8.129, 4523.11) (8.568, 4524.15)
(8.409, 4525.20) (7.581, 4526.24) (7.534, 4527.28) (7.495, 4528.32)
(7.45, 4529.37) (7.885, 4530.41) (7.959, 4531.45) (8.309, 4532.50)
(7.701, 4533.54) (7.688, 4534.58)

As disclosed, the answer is 1.0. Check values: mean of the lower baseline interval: 8.04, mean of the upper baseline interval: 8.36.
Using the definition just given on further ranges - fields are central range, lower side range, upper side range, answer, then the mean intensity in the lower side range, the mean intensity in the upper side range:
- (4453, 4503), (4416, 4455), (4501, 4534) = 0.5 angstroms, 7.95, 8.46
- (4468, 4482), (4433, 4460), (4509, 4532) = -0.5 angstroms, 7.85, 8.35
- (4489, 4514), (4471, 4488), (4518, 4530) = -0.7 angstroms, 8.49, 8.21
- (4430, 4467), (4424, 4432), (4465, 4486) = 1.2 angstroms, 7.93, 8.29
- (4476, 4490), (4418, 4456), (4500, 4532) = -0.2 angstroms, 7.96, 8.48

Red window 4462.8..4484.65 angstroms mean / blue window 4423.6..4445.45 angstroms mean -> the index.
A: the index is 1.03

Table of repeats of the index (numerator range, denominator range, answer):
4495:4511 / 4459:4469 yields 1.12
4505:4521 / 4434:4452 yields 1.09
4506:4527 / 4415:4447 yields 1.08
